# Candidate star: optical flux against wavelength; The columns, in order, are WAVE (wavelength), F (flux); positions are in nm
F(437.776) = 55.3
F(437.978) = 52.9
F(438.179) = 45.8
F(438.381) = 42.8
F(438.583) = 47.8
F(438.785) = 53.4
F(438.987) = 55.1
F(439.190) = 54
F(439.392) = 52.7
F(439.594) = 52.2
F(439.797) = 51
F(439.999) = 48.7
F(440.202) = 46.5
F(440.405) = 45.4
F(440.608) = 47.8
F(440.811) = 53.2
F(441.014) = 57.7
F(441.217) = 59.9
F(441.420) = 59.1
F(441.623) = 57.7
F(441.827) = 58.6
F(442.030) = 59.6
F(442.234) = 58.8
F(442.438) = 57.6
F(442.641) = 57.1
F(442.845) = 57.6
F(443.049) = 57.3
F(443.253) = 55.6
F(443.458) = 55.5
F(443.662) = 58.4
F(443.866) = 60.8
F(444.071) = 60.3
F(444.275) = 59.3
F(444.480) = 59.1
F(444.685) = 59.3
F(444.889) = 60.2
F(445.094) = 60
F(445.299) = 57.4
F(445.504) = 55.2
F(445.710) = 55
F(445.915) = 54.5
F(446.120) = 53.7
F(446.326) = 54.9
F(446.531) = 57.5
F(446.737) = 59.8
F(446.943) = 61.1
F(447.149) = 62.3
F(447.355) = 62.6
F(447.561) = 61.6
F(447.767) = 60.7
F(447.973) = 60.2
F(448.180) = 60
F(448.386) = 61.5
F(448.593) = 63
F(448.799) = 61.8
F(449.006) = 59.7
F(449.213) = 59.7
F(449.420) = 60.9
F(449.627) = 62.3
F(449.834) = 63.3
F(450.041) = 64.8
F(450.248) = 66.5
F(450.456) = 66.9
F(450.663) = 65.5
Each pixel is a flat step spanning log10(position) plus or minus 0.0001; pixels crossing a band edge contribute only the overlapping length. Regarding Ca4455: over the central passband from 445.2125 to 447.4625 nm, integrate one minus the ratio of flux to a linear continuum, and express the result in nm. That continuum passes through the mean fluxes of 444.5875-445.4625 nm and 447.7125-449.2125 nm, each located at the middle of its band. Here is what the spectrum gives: 0.08 nm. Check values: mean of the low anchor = 59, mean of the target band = 57.6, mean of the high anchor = 60.9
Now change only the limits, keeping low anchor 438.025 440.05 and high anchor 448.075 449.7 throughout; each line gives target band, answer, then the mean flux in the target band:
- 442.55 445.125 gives -0.13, 58.5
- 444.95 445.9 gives 0.01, 56.8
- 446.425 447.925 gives -0.04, 60.8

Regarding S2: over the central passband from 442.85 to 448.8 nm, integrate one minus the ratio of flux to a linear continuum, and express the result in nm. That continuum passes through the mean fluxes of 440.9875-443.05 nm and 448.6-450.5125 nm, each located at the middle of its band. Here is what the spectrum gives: 0.17 nm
